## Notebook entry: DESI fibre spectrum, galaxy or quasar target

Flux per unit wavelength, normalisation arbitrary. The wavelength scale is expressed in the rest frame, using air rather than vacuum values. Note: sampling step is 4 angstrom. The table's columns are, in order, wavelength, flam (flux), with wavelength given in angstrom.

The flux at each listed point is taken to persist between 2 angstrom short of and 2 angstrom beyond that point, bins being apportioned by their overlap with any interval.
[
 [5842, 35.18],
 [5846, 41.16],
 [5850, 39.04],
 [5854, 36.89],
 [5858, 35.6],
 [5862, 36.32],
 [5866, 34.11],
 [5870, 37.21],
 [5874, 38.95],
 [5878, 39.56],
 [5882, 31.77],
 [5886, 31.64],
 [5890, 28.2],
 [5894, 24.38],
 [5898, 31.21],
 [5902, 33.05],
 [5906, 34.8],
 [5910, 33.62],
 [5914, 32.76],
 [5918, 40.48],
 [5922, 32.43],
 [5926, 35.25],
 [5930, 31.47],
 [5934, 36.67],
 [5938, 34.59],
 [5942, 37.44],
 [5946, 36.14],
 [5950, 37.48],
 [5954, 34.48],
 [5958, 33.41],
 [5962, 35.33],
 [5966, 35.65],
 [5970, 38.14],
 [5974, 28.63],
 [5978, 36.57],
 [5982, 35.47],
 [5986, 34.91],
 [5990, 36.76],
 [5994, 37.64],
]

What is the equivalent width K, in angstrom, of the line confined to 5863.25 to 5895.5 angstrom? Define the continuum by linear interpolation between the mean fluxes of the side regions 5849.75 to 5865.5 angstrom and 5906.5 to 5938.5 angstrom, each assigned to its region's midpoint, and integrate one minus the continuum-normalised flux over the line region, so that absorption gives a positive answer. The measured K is 2.20 angstrom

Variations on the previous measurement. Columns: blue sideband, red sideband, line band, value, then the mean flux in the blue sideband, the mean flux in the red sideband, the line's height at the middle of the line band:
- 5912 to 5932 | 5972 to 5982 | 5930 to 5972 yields -2.4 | 34.5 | 33.2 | 33.8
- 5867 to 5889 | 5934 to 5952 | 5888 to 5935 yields 4.1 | 35.4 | 36.4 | 35.9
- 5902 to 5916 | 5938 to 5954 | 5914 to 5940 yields 0.0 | 33.6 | 36.4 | 35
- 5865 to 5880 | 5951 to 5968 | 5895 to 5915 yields 2.2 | 37.7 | 34.9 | 36.6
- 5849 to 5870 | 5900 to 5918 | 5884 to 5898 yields 2.6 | 36.3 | 34.3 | 35.1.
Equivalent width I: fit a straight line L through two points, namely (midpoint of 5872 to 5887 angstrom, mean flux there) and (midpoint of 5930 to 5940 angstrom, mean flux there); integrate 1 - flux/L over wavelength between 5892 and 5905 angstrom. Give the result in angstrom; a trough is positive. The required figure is 2.0 angstrom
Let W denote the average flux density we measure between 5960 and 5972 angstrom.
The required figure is 36.4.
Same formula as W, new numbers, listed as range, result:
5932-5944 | 36.2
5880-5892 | 30.5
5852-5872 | 36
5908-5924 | 34.8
